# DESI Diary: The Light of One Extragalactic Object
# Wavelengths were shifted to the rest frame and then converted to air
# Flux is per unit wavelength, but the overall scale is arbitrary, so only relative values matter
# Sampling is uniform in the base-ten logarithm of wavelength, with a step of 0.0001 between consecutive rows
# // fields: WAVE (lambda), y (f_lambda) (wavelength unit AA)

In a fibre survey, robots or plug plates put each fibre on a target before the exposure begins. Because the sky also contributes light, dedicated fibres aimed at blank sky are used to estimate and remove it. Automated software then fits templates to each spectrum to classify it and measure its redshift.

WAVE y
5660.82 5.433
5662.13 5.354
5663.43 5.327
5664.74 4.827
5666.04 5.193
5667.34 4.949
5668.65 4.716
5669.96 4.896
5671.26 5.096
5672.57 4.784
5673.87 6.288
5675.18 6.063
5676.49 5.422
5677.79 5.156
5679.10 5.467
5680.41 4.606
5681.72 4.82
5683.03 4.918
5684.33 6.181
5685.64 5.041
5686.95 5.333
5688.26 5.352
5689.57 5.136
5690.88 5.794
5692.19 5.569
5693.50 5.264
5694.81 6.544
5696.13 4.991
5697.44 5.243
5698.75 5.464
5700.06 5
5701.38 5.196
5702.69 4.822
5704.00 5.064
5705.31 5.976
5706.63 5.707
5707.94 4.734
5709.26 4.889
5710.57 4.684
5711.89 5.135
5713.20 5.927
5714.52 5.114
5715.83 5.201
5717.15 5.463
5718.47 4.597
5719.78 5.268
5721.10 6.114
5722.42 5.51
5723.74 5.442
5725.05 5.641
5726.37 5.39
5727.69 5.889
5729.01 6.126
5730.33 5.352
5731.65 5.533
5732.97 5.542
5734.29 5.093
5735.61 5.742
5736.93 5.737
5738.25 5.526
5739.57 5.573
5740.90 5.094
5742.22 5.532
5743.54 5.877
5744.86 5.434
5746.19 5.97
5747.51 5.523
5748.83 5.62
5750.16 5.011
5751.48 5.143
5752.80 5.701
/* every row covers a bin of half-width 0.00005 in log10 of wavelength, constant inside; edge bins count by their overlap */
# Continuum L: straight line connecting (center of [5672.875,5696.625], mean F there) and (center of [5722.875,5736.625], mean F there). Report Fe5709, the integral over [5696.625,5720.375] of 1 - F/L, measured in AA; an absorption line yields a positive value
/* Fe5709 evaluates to 1.37 AA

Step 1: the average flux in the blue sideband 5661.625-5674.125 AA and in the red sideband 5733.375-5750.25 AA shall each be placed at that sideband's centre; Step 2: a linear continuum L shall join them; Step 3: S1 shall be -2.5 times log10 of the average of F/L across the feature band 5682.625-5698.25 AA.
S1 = -0.04 mag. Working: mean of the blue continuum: 5.11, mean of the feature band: 5.46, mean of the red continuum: 5.53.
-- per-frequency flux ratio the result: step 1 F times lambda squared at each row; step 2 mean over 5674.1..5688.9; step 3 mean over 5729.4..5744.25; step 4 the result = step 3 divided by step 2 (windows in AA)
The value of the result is 1.06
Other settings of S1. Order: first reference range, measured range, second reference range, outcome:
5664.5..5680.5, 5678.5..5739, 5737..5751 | 0.00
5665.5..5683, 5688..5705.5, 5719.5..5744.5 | -0.01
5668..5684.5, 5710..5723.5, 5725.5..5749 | 0.03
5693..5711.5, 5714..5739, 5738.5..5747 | -0.01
